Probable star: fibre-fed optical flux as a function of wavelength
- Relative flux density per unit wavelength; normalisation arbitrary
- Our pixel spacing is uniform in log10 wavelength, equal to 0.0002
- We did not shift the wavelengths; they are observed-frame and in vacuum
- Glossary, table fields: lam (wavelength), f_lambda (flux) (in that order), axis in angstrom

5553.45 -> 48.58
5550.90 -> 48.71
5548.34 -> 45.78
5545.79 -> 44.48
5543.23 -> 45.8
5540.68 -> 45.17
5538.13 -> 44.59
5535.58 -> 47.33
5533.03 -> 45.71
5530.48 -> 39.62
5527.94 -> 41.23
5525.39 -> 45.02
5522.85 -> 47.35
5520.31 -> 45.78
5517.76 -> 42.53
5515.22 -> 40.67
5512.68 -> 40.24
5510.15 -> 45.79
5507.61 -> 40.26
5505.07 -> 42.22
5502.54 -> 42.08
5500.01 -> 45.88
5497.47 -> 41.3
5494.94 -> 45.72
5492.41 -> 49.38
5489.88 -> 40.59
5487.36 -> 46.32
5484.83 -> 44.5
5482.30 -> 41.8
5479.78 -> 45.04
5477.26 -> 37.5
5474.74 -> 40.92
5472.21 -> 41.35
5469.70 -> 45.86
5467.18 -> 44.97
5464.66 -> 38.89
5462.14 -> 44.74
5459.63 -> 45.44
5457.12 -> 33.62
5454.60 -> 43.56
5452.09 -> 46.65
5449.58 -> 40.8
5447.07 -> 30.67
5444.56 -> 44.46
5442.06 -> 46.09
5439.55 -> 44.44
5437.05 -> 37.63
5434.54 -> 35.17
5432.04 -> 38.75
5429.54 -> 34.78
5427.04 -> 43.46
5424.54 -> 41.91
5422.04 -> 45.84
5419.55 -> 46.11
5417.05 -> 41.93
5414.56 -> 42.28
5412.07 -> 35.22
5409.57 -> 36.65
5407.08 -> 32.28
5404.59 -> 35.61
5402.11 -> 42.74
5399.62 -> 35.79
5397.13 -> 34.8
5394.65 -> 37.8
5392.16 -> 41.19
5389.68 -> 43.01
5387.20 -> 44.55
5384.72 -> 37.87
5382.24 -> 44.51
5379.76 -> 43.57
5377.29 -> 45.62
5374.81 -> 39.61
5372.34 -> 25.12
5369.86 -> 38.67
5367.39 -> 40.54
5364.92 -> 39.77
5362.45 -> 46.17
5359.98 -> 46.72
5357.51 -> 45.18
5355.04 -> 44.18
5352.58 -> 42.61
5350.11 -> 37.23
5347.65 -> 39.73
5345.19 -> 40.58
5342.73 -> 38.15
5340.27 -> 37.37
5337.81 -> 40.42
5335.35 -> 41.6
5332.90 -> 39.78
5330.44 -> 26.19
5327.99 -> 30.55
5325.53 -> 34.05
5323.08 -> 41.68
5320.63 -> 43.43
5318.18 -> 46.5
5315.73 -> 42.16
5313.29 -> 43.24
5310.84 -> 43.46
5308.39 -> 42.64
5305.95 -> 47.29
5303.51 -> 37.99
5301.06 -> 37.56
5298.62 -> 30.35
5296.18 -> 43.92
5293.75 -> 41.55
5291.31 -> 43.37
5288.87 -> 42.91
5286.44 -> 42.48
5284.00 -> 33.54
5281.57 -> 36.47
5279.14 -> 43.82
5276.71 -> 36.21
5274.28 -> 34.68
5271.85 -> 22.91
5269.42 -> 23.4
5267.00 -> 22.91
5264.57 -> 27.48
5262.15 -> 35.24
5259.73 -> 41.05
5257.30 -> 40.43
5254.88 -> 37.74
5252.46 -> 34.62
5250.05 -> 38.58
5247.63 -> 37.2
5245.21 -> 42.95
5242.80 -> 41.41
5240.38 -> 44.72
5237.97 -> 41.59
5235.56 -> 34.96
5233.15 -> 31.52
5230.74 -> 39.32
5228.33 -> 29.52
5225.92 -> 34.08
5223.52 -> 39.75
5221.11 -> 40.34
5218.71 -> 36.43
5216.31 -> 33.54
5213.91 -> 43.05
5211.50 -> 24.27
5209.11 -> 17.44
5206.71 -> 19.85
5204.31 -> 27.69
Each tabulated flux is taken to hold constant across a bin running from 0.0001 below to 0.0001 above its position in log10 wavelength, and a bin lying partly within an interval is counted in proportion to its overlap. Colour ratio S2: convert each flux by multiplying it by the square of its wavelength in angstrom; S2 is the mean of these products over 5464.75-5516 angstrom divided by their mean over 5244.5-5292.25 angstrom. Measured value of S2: 1.3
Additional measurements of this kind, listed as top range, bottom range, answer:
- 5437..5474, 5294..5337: 1.12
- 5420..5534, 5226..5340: 1.21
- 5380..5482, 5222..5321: 1.14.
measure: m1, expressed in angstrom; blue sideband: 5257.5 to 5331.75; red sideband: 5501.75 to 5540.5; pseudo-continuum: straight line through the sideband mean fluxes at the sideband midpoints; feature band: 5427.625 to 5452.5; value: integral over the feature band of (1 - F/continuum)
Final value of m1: 0.9 angstrom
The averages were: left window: 37.4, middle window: 39.8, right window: 43.4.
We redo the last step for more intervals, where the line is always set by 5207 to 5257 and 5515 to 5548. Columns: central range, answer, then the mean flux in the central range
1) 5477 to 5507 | -0.25 angstrom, 43.7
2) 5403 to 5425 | 0.73 angstrom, 39.7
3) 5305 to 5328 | -2.21 angstrom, 42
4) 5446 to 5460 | 0.76 angstrom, 39.9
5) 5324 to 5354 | 1.18 angstrom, 37.5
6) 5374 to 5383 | -0.75 angstrom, 43.4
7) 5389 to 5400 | 0.55 angstrom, 38.5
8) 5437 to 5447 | -0.11 angstrom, 42.4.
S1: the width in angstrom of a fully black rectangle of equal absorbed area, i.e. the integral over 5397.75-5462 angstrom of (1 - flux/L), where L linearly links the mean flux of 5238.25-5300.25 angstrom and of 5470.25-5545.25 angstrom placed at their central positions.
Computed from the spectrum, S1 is 2.0 angstrom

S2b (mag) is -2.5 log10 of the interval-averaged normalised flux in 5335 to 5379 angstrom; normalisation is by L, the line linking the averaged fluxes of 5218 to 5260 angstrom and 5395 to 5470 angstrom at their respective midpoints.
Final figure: -0.03 mag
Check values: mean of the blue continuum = 38.1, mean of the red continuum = 40.3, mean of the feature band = 40.5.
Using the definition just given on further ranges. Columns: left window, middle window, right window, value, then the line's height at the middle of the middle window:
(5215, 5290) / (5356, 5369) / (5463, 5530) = -0.11 mag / 39.3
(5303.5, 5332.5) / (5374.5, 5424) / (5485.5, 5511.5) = 0.04 mag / 41.8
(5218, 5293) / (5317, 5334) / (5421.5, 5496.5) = 0.03 mag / 38.4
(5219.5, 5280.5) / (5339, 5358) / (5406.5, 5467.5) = -0.06 mag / 38.4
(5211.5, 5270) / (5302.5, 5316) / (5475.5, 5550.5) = -0.13 mag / 38.1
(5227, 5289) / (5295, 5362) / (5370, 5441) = -0.07 mag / 37.7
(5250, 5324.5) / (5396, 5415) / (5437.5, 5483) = 0.11 mag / 40.7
